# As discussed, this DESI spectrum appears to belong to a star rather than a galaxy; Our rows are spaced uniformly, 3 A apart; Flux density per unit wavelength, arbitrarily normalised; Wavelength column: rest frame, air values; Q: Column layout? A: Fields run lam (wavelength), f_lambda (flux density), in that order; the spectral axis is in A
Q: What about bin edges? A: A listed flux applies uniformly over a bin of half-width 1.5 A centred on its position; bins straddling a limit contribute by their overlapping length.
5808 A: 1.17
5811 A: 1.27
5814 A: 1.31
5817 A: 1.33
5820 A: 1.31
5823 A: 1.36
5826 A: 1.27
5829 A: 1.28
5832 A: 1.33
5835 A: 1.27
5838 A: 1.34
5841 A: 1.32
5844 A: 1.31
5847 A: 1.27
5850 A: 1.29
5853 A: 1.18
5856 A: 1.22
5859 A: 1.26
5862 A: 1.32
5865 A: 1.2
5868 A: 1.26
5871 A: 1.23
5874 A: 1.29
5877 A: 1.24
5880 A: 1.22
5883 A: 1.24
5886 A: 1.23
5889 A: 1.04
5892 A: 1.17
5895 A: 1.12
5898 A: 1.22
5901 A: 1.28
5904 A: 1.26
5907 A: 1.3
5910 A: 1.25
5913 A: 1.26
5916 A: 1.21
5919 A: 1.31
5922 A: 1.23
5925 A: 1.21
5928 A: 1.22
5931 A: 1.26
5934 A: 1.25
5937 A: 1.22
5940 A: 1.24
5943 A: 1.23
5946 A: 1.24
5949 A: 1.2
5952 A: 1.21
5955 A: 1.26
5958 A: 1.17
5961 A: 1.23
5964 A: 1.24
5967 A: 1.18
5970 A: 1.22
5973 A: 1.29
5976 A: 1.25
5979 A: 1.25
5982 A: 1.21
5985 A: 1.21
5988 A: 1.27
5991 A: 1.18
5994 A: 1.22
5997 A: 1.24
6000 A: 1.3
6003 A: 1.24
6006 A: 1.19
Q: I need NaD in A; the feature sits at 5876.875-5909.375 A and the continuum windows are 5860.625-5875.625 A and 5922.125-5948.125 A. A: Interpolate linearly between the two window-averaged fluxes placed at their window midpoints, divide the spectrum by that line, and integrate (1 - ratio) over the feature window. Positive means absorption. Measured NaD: 1.0 A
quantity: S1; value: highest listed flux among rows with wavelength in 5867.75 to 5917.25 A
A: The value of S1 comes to 1.3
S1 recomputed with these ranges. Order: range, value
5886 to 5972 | 1.31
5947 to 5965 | 1.26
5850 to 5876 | 1.32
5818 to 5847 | 1.36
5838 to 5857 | 1.34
